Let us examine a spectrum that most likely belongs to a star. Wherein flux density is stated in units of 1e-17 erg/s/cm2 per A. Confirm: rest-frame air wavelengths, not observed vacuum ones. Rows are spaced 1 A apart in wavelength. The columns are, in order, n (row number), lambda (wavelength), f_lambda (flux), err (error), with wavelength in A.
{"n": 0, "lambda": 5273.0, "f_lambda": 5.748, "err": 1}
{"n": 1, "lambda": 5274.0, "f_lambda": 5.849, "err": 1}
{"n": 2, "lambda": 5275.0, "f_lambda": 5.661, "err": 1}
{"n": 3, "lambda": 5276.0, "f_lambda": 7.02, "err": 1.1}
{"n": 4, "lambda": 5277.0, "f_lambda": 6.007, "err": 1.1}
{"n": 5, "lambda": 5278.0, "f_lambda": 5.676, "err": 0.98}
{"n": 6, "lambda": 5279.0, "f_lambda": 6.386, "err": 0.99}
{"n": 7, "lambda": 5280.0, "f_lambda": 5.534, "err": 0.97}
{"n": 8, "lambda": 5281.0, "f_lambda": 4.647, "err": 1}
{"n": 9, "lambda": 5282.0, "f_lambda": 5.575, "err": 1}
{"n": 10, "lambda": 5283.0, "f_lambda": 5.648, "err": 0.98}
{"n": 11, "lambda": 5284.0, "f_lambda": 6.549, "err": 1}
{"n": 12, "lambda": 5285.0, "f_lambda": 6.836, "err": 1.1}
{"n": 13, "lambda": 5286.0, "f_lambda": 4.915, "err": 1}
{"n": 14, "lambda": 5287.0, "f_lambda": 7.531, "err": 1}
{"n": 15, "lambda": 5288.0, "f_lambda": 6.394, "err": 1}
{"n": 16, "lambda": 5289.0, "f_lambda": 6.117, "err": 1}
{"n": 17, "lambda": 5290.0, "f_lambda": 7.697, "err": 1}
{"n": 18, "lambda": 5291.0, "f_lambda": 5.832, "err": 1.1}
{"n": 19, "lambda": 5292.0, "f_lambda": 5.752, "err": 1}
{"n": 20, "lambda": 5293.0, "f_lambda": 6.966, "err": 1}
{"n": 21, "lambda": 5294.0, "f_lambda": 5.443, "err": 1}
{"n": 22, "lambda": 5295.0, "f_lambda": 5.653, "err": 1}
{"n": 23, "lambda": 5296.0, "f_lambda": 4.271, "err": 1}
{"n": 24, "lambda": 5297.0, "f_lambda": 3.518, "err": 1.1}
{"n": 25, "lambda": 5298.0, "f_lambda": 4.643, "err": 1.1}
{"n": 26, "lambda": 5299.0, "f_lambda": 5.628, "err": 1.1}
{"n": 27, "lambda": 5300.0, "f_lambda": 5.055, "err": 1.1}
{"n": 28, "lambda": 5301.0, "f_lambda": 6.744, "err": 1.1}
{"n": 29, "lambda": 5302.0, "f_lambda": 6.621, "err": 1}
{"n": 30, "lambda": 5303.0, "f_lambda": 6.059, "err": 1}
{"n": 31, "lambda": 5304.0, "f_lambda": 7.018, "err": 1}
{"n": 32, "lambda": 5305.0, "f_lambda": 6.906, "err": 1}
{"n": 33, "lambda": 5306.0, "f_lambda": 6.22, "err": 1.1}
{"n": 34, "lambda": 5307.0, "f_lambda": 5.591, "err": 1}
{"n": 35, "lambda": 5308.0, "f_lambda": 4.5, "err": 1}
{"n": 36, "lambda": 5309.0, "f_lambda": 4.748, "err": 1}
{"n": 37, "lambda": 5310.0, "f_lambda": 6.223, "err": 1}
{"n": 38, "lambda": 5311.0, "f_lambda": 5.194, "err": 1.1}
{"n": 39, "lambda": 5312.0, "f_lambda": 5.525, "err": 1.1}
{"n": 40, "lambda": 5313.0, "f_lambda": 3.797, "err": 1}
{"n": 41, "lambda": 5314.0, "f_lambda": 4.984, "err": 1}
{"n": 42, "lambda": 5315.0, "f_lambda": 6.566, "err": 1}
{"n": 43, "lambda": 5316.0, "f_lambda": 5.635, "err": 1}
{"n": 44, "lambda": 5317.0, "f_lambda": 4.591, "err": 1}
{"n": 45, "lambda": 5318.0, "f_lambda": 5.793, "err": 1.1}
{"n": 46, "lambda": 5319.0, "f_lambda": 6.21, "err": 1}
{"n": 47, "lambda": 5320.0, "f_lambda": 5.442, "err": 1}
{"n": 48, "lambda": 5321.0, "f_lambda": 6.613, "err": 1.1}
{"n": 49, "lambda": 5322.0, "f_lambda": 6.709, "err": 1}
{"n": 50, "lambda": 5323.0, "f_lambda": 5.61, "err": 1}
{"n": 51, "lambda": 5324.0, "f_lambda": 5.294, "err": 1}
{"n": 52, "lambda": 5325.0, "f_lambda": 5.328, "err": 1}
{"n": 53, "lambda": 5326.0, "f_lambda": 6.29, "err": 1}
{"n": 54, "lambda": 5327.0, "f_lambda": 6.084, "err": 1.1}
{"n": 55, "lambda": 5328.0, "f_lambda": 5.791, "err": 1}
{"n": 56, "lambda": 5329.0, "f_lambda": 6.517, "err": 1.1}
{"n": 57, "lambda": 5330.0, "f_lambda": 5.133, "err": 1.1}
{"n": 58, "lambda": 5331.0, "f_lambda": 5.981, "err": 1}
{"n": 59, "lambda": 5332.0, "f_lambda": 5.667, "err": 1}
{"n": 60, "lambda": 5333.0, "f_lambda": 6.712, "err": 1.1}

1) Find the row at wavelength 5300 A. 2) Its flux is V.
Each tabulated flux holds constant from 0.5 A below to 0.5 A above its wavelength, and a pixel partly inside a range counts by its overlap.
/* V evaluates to 5.055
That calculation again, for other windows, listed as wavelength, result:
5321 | 6.613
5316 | 5.635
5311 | 5.194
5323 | 5.61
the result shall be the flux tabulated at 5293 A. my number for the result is 6.966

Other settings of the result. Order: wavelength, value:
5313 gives 3.797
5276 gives 7.02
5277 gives 6.007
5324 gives 5.294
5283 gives 5.648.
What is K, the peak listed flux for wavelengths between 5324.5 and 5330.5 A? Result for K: 6.517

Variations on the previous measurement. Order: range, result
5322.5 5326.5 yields 6.29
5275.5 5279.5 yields 7.02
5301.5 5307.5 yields 7.018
